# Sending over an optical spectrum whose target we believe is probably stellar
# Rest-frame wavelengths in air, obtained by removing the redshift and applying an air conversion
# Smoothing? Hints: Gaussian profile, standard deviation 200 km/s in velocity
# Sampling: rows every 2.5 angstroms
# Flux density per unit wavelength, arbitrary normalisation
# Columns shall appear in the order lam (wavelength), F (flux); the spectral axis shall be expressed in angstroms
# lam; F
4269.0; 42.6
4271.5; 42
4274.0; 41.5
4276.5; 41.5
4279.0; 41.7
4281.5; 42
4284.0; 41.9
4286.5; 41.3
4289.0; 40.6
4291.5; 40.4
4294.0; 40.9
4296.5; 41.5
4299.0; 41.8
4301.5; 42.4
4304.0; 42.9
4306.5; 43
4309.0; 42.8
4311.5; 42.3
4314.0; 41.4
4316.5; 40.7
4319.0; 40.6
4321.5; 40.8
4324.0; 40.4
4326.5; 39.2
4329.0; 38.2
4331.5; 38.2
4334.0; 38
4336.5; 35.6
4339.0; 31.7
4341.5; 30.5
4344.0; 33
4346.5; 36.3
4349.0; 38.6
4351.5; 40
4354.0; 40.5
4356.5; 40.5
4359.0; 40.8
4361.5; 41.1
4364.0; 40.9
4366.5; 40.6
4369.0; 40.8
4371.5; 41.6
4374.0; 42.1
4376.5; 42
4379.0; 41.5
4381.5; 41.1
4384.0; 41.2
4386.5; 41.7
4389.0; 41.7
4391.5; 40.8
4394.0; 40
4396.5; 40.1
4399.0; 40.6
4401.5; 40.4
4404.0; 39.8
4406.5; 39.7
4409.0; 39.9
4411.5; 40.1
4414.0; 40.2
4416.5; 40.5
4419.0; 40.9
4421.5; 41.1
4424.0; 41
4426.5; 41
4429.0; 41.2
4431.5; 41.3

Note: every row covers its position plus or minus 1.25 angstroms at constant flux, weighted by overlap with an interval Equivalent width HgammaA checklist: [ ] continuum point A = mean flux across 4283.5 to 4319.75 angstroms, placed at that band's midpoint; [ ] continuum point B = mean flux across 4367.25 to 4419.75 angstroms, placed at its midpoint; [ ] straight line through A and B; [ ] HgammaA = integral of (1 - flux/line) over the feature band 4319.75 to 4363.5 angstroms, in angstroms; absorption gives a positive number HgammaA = 3.5 angstroms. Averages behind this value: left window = 41.6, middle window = 37.9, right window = 40.8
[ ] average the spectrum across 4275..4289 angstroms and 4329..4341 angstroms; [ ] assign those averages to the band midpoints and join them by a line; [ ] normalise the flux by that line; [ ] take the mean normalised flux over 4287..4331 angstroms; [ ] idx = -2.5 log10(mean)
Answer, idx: -0.07 mag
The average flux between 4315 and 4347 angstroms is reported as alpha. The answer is 37.2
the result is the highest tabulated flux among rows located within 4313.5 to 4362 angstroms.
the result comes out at 41.4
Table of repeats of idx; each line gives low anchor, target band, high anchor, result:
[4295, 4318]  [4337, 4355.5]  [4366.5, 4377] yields 0.16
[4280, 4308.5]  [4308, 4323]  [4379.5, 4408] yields 0.00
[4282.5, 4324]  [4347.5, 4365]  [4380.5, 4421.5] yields 0.02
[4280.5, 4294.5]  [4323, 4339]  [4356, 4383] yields 0.10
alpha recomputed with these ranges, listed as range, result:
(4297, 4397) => 39.9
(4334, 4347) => 33.7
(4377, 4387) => 41.4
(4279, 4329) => 41.3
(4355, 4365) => 40.8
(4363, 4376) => 41.3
